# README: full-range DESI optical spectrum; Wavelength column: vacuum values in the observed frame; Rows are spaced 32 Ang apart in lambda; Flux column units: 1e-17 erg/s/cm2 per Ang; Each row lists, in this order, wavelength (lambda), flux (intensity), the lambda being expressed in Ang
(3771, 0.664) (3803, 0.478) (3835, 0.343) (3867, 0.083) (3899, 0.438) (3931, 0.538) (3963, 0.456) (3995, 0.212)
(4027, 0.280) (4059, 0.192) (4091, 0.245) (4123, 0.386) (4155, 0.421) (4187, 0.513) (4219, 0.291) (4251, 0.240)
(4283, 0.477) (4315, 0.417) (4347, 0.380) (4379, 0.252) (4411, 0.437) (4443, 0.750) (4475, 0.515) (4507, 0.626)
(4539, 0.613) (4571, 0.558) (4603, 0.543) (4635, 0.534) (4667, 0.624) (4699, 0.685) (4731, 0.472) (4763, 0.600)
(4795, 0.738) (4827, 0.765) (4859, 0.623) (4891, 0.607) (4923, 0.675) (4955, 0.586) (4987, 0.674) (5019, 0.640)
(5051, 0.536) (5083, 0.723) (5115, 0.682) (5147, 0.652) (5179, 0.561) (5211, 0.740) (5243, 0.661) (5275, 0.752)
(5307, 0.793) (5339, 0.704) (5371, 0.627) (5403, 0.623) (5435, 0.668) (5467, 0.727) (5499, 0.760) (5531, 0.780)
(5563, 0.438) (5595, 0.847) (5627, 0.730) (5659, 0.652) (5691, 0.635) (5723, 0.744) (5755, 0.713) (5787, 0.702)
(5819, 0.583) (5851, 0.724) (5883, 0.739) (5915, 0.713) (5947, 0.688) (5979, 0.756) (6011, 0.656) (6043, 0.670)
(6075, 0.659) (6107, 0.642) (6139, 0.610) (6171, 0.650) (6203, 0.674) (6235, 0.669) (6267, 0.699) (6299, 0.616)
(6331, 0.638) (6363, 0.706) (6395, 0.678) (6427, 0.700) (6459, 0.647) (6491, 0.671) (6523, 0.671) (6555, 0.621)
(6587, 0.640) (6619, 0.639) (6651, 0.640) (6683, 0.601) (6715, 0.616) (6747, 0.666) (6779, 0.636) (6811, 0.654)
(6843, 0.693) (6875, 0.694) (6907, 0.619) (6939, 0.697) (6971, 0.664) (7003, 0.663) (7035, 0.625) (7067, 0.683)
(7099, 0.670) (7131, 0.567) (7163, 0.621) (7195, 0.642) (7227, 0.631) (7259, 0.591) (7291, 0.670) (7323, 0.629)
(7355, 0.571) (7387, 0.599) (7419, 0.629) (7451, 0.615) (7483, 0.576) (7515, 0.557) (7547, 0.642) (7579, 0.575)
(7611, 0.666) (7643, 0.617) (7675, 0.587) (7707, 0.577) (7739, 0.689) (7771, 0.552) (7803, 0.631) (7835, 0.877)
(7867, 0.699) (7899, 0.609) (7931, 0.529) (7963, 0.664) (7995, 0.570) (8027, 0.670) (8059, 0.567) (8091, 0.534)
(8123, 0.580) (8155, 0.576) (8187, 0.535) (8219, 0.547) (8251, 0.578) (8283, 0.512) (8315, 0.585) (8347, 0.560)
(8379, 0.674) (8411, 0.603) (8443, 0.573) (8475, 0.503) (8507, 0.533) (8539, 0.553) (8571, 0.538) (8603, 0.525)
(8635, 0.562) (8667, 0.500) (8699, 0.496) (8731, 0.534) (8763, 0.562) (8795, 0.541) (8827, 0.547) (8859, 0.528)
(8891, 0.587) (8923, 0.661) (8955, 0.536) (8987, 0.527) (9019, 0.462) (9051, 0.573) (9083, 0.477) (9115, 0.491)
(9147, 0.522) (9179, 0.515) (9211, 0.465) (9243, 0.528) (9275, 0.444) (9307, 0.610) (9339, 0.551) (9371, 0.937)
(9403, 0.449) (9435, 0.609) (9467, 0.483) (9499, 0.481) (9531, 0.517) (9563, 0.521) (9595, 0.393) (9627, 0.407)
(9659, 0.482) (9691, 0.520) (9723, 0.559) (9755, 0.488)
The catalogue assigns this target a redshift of 0.194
